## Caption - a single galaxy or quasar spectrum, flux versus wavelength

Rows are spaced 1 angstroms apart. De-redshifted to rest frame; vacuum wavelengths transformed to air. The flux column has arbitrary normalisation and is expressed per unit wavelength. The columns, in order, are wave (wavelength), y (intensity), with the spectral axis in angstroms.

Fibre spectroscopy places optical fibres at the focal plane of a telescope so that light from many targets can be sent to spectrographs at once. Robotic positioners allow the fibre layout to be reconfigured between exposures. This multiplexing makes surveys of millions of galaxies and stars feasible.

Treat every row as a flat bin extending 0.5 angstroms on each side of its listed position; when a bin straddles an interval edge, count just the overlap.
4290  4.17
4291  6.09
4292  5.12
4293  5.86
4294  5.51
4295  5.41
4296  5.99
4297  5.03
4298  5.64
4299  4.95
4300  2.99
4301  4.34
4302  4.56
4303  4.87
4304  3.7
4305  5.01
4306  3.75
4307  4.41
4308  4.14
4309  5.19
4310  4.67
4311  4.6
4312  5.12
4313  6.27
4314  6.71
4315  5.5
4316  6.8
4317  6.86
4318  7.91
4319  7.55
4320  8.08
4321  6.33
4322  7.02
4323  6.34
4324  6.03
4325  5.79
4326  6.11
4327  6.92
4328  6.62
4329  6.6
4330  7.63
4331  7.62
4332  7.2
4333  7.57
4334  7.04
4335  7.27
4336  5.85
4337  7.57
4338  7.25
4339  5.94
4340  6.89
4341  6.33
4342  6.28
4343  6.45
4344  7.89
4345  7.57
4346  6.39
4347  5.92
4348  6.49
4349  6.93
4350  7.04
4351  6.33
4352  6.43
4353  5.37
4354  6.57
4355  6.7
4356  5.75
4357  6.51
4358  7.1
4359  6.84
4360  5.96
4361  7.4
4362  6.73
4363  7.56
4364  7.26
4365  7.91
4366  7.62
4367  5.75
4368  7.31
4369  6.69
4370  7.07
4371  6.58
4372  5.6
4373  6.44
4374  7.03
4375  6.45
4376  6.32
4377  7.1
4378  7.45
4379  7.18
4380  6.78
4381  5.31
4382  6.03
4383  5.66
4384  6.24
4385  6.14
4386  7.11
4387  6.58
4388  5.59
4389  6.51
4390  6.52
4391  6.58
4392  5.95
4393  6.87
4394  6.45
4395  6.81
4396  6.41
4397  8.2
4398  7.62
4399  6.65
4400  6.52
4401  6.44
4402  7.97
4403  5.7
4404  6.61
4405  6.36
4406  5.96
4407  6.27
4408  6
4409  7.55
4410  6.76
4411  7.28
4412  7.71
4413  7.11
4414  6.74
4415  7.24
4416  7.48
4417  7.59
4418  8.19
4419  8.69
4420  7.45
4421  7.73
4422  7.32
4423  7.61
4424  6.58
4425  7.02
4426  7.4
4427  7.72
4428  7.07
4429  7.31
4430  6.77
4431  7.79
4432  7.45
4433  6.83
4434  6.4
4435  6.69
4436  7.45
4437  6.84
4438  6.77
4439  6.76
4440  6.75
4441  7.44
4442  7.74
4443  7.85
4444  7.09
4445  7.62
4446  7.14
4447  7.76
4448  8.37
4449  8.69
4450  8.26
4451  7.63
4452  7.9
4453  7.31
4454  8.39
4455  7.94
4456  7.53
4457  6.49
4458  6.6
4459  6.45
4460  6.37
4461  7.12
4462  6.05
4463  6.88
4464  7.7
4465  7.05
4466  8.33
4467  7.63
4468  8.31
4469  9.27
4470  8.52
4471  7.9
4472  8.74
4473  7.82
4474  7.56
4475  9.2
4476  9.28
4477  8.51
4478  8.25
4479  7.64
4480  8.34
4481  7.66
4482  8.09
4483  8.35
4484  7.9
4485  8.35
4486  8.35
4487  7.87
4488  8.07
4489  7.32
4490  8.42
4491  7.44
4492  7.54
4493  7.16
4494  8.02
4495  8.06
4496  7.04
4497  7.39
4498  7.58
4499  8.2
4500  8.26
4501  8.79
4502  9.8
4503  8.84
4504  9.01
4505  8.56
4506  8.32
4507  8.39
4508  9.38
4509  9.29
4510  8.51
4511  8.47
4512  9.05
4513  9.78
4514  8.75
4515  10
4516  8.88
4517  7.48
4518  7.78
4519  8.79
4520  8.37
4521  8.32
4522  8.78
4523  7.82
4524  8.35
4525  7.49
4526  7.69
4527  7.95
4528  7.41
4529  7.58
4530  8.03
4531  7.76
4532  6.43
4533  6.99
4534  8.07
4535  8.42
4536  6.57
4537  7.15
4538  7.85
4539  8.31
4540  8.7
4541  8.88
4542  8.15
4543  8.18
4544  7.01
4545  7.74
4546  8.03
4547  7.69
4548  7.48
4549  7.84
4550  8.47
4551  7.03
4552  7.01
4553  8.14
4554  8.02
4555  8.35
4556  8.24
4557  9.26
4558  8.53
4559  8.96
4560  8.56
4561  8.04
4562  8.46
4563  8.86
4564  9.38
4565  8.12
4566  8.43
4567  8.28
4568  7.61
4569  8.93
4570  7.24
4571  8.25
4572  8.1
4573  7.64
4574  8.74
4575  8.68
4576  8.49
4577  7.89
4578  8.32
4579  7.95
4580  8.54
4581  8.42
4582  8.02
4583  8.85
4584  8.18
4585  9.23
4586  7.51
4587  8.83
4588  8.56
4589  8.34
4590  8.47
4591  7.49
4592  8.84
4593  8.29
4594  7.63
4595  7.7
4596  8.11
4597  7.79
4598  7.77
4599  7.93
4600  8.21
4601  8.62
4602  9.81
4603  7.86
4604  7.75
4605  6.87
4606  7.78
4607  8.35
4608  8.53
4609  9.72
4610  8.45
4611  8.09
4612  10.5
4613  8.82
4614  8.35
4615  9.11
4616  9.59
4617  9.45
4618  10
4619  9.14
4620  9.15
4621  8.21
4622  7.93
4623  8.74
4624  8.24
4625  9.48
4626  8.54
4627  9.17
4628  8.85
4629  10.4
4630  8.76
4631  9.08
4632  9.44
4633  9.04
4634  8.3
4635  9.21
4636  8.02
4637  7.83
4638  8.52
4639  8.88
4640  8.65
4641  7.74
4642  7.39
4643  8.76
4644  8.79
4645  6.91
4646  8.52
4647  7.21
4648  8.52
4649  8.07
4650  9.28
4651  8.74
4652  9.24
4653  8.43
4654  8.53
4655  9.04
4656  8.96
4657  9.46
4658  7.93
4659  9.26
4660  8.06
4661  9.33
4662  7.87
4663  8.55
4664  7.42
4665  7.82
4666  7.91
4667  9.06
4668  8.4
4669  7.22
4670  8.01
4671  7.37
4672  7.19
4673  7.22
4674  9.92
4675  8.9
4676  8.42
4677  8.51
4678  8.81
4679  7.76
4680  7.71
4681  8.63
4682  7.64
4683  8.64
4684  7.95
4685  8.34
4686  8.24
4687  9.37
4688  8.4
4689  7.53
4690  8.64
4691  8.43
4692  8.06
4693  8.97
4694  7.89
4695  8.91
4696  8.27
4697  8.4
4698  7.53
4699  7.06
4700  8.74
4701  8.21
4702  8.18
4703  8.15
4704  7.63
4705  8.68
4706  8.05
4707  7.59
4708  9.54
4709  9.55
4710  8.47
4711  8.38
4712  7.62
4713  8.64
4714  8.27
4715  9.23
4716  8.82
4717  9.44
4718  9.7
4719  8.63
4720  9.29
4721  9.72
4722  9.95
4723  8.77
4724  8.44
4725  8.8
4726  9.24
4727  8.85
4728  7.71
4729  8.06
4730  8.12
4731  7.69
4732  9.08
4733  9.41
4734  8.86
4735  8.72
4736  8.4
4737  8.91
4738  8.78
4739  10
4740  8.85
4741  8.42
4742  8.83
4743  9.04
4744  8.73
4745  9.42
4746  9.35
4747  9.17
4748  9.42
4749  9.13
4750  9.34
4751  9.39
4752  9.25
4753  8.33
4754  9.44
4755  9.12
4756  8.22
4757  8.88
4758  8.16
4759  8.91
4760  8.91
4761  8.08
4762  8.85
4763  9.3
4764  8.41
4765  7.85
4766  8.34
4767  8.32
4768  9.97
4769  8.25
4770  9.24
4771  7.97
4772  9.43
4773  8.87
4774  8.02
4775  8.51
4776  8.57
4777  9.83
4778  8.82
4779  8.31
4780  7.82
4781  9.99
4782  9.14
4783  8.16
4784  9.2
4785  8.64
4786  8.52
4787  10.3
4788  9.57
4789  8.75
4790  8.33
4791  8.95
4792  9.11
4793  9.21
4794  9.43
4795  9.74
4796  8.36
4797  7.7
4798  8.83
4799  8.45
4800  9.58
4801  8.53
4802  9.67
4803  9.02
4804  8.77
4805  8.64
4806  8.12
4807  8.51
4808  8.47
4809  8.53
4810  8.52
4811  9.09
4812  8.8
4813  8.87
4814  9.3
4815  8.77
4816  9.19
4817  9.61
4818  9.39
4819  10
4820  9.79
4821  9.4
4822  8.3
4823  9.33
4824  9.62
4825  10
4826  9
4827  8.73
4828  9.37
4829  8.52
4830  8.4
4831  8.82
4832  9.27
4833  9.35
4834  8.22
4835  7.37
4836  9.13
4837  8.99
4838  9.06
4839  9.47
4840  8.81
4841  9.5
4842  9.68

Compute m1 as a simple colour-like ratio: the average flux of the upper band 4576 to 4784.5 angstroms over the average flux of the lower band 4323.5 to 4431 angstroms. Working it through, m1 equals 1.3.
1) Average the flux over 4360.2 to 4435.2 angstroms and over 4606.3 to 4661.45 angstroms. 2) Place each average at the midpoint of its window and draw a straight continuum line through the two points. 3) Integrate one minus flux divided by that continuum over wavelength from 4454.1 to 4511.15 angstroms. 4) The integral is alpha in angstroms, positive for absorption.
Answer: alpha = -3.33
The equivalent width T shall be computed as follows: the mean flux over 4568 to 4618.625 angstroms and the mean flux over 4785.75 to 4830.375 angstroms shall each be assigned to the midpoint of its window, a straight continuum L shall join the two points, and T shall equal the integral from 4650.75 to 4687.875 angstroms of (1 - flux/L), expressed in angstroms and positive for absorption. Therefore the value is 1.1 angstroms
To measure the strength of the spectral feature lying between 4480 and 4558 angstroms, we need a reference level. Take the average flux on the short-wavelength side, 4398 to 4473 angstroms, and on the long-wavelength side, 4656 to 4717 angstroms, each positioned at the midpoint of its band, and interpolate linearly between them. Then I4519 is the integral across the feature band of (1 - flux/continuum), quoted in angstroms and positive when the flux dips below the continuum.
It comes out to -4.8 angstroms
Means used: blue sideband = 7.31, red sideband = 8.33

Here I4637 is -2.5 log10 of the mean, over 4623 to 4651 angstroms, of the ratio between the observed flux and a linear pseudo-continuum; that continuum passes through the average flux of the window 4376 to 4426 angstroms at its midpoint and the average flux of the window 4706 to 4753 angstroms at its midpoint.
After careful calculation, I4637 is -0.04 mag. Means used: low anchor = 6.85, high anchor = 8.88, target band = 8.58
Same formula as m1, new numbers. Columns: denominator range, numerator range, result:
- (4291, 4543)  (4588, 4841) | 1.22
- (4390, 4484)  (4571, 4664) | 1.15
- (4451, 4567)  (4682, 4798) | 1.08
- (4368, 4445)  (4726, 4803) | 1.28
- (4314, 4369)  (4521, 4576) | 1.18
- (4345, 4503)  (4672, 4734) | 1.18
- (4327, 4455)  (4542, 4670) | 1.21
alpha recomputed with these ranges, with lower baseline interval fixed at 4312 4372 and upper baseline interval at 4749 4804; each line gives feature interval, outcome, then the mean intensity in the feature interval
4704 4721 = -0.39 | 8.74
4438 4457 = -0.93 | 7.62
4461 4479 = -1.58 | 8.02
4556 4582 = -1.75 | 8.38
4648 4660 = -0.74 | 8.77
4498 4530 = -3.85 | 8.5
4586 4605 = -0.45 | 8.17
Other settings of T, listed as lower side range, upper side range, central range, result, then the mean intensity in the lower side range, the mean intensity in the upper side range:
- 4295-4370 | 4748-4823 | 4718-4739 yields -0.6 angstroms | 6.29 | 8.89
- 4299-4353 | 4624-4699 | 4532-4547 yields -0.4 angstroms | 6.18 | 8.43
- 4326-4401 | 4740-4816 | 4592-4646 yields -3.6 angstroms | 6.71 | 8.85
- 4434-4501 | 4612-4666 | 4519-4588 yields 0.7 angstroms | 7.71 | 8.67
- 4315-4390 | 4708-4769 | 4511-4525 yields -1.8 angstroms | 6.71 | 8.85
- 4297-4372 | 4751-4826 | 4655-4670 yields -0.4 angstroms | 6.31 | 8.9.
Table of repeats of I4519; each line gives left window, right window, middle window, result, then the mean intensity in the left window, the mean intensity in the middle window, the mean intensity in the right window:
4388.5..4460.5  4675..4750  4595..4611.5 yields -0.31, 7.15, 8.21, 8.61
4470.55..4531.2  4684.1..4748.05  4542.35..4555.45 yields 0.90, 8.26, 7.77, 8.64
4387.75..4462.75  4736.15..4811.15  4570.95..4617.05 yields -2.43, 7.12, 8.38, 8.86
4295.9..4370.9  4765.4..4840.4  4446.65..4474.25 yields -2.57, 6.3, 7.66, 8.92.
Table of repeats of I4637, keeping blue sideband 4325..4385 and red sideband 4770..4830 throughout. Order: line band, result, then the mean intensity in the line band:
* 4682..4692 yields 0.01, 8.34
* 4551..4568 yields -0.08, 8.35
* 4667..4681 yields 0.02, 8.16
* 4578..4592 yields -0.07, 8.36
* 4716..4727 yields -0.08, 9.16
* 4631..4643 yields -0.05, 8.49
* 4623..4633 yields -0.13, 9.08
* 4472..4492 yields -0.11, 8.13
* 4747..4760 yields -0.03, 8.97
